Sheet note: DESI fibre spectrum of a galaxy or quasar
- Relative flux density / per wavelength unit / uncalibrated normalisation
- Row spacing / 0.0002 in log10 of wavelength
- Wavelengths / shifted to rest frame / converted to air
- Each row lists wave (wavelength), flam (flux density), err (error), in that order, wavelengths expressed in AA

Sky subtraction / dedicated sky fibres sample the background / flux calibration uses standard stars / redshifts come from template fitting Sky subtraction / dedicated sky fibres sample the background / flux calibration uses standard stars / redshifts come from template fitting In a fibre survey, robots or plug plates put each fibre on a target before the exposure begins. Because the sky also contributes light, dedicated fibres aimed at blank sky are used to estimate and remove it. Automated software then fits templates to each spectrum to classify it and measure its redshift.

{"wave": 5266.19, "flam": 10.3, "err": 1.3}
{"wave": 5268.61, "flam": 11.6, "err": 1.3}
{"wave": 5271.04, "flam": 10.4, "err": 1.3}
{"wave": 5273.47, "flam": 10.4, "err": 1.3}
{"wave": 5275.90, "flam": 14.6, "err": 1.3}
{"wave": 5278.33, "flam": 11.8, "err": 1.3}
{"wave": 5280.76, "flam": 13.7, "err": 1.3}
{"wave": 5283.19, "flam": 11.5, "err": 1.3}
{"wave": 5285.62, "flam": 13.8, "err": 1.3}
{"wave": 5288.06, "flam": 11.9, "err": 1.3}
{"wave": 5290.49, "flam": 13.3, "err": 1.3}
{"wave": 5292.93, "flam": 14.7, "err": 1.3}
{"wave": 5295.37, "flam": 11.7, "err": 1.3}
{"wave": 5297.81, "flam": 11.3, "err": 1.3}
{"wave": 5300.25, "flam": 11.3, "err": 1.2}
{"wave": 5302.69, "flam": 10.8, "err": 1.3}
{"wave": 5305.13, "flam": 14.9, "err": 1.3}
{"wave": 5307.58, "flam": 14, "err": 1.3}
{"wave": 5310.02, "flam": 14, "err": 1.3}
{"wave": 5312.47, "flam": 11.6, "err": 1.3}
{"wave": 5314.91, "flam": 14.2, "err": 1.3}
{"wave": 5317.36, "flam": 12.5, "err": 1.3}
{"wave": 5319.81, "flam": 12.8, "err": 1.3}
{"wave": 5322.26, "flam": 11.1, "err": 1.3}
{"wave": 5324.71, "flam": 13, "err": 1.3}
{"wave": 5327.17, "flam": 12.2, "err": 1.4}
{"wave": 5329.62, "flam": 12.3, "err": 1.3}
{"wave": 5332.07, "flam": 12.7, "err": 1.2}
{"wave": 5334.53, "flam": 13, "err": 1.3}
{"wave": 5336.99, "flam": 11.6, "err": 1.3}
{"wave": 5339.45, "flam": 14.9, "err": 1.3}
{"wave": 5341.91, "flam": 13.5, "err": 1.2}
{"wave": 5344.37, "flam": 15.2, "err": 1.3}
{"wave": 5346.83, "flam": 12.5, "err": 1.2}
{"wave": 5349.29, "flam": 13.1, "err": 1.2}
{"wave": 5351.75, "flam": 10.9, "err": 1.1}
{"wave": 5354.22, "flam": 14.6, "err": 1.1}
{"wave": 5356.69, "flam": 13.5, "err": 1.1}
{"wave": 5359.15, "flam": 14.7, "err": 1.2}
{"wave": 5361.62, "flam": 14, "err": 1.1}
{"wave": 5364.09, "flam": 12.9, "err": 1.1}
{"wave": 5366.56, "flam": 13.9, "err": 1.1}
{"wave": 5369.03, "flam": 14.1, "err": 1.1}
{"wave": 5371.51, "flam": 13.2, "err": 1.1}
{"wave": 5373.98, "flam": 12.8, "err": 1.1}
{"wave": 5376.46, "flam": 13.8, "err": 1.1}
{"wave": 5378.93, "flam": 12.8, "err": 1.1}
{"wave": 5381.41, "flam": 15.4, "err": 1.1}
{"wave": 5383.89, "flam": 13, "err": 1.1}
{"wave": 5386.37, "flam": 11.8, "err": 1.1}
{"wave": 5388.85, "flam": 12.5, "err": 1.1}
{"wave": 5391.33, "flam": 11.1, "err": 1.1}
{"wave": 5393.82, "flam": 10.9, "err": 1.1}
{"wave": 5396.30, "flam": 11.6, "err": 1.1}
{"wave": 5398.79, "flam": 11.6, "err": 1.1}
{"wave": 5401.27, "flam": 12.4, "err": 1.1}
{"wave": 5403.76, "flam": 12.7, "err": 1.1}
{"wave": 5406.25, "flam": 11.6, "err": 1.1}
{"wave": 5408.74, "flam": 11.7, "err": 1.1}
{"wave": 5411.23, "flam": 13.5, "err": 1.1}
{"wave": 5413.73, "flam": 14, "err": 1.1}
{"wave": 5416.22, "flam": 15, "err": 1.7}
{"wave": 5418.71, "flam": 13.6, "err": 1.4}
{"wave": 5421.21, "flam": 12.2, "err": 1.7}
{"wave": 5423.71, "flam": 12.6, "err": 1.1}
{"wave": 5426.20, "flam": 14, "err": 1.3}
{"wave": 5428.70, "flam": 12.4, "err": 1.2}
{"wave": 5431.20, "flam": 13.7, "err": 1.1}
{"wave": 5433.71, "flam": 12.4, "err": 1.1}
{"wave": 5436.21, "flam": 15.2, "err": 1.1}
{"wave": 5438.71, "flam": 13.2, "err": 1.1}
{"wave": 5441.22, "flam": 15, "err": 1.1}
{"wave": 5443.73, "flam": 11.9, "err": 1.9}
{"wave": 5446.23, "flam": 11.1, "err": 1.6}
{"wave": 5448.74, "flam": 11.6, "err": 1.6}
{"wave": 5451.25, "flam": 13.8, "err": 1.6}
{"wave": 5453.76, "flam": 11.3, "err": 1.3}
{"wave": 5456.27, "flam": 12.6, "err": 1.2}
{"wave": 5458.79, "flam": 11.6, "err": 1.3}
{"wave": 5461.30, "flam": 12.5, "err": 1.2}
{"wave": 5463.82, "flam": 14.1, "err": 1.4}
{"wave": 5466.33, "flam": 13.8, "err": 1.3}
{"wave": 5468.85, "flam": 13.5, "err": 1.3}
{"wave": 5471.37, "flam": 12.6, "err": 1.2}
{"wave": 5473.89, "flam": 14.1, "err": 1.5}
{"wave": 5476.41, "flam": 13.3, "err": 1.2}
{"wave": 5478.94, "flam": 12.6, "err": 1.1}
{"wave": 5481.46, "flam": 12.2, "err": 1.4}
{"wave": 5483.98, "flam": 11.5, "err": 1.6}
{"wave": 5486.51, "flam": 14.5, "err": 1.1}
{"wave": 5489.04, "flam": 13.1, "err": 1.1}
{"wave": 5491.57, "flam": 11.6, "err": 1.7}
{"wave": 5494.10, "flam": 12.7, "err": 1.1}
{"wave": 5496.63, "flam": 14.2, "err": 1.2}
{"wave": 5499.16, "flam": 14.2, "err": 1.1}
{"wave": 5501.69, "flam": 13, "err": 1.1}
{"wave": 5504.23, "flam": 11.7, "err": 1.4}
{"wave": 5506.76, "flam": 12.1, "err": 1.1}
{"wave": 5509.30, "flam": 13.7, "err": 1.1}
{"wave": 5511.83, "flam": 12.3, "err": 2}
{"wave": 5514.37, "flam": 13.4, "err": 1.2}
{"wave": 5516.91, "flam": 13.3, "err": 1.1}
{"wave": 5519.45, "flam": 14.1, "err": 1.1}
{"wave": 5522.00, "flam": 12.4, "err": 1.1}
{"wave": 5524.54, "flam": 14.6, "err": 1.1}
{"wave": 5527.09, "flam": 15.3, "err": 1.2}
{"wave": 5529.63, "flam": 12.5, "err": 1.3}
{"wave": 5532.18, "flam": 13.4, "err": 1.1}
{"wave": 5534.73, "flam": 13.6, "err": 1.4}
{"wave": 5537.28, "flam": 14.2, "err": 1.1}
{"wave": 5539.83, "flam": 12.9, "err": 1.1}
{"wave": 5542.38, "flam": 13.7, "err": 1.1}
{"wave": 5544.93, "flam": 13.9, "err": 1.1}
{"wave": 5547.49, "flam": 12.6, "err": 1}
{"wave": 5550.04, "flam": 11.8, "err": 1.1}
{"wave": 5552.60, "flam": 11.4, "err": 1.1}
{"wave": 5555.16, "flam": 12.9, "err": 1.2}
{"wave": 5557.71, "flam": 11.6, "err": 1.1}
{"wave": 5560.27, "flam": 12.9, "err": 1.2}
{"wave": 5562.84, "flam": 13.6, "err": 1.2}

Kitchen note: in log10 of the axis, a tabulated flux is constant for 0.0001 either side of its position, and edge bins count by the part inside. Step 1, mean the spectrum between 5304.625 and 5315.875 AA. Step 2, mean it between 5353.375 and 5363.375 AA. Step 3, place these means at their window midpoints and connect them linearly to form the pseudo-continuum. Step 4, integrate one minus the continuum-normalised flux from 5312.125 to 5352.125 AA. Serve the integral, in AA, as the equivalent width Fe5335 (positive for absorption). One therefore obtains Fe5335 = 3.0 AA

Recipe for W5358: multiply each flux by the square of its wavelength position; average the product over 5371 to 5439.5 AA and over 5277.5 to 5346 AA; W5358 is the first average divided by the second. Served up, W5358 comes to 1.04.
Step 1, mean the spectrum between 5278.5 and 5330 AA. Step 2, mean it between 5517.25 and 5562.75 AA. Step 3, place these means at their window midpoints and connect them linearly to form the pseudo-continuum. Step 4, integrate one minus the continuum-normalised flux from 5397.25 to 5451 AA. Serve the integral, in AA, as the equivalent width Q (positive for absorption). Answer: 0.0 AA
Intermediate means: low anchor 12.7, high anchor 13.2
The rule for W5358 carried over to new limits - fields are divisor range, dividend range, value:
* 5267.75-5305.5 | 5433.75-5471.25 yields 1.12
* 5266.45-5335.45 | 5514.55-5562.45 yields 1.15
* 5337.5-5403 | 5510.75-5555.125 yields 1.08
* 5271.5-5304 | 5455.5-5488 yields 1.13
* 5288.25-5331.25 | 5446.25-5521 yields 1.09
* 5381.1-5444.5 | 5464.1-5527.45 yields 1.06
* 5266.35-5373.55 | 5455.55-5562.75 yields 1.09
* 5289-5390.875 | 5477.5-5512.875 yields 1.04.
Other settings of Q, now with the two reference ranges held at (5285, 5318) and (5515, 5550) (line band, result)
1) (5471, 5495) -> 1.0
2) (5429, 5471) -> 1.1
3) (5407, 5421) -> -0.2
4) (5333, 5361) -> -0.9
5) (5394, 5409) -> 1.4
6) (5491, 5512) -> 0.8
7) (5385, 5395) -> 1.1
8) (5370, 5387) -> -0.3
